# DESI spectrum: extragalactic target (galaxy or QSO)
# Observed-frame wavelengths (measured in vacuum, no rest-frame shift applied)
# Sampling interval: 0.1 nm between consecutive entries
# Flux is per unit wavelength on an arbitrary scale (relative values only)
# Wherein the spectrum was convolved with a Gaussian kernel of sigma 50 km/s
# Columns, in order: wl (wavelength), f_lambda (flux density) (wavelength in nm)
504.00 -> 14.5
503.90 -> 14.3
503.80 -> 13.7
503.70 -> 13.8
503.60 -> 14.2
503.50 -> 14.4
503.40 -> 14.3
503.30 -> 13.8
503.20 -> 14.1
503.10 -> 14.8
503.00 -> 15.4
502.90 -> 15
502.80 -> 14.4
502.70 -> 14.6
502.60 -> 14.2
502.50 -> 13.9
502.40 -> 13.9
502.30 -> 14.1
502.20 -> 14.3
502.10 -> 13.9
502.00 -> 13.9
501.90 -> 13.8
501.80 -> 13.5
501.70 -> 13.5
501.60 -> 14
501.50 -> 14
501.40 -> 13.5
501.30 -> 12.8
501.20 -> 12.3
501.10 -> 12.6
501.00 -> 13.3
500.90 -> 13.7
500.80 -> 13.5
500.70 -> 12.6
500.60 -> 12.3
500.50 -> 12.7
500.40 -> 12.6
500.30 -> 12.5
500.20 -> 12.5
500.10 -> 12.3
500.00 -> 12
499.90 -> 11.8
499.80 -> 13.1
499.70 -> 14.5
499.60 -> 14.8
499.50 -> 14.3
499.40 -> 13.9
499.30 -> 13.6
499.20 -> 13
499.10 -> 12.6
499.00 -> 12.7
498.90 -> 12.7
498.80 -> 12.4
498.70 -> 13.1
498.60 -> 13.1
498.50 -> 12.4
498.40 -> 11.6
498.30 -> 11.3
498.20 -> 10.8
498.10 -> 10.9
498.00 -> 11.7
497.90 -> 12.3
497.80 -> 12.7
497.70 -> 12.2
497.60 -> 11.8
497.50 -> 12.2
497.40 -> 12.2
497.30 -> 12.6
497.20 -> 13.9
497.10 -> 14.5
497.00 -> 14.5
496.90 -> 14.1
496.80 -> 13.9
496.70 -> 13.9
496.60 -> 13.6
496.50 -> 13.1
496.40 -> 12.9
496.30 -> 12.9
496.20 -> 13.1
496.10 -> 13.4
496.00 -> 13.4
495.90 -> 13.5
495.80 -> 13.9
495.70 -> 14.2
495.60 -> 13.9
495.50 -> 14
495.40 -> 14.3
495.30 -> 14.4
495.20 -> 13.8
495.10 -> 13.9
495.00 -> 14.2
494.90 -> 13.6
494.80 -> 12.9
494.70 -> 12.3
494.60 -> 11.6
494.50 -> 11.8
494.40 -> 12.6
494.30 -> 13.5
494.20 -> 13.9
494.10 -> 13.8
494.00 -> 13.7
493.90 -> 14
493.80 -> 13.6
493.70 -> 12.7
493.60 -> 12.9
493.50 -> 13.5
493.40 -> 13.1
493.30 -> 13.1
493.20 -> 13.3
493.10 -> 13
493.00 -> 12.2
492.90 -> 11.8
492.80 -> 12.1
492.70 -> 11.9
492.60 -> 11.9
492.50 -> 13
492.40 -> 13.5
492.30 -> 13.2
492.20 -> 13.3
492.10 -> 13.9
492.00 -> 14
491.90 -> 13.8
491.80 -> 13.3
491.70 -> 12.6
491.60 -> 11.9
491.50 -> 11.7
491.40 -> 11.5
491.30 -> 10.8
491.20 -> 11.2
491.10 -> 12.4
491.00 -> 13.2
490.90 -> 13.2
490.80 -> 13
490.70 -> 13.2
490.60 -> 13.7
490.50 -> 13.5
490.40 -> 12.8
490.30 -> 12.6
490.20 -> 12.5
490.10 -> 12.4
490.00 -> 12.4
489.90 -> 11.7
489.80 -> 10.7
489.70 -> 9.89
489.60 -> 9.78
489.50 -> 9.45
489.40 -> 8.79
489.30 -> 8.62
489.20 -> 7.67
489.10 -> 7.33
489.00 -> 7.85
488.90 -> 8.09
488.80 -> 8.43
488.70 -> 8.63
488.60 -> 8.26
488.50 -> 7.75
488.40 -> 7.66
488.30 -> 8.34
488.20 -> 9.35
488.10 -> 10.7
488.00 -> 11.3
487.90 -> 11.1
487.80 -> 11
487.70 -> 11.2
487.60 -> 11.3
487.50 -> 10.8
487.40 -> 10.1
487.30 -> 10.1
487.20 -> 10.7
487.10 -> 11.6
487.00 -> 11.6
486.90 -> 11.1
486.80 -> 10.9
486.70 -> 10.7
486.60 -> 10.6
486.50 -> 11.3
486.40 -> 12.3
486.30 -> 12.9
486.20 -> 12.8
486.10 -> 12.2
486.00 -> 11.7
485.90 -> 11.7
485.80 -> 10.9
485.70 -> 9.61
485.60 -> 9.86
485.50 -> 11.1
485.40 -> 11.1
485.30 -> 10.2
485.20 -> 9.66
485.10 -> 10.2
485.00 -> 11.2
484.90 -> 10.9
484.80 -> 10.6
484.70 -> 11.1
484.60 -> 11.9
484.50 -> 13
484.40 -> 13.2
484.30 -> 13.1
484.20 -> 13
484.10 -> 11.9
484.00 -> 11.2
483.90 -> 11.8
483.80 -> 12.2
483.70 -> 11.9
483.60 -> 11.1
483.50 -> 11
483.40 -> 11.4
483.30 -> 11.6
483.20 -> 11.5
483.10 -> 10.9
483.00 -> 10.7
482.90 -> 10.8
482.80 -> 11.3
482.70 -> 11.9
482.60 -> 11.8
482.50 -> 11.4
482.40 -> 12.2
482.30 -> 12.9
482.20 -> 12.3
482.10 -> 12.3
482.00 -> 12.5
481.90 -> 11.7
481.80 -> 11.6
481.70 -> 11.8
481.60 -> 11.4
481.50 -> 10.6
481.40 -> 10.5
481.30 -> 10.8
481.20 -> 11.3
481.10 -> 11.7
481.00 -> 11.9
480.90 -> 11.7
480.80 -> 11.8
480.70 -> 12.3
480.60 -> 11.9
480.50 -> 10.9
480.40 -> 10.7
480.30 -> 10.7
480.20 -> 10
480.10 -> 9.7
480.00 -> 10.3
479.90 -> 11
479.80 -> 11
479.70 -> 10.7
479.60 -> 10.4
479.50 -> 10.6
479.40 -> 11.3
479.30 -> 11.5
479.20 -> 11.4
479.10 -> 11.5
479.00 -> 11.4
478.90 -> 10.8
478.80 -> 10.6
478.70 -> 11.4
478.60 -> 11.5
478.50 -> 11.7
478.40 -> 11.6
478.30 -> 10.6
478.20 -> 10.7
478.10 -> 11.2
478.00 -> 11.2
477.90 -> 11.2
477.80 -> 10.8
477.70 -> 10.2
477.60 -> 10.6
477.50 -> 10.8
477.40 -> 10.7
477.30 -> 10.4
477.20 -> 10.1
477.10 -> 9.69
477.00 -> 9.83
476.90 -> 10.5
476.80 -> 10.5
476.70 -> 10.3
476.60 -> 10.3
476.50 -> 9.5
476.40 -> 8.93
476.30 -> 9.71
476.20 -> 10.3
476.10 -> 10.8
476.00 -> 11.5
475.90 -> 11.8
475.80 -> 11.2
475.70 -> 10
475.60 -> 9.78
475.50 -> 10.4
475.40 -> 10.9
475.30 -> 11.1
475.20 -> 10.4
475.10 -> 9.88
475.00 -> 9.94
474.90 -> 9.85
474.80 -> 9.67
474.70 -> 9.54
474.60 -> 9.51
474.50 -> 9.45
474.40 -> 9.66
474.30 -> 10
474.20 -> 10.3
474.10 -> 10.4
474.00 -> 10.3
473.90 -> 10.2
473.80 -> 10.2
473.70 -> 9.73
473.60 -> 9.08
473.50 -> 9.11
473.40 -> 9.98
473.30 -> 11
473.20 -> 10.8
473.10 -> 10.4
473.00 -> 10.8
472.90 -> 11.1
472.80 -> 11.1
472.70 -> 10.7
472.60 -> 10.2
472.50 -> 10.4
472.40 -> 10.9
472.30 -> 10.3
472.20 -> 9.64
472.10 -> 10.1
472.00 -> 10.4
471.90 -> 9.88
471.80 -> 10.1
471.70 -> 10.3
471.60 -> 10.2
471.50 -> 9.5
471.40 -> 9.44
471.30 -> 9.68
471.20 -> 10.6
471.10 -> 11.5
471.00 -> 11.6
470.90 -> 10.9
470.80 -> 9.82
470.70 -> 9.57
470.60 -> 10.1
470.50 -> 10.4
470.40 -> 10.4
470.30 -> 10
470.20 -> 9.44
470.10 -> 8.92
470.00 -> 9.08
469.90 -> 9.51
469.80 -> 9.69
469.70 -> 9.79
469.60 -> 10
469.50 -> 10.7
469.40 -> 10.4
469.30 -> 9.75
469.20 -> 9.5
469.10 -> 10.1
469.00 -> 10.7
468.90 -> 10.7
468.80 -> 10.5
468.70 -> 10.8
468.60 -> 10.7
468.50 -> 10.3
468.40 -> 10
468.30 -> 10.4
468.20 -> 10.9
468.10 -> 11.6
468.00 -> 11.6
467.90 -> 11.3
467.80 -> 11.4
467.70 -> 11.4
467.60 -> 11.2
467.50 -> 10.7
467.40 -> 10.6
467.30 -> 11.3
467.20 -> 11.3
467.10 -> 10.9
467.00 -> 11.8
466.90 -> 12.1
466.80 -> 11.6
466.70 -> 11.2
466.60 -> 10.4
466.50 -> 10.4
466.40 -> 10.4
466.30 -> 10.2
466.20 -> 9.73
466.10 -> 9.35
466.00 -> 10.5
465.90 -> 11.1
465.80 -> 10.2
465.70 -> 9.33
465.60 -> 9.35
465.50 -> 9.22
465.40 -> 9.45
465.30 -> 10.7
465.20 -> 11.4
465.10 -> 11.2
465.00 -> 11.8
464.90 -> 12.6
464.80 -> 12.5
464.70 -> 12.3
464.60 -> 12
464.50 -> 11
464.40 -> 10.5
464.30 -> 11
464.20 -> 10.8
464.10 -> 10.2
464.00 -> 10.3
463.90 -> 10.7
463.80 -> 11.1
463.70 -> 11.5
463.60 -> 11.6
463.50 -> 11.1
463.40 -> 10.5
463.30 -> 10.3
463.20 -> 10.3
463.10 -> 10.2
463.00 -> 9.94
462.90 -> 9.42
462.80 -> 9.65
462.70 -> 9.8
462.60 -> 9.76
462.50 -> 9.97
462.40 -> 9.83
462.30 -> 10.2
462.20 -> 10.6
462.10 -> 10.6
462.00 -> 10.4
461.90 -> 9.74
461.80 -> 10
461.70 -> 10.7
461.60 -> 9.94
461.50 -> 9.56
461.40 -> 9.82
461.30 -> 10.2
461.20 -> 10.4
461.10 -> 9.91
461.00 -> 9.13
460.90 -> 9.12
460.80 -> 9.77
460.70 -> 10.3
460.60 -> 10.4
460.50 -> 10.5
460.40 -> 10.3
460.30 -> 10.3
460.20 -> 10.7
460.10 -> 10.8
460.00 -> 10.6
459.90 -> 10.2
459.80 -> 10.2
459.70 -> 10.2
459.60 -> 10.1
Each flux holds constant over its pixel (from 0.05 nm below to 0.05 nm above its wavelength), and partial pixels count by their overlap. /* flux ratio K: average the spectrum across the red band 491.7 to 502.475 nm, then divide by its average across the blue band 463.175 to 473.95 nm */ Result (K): 1.2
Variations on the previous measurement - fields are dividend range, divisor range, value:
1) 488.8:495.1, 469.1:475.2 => 1.21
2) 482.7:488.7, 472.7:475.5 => 1.08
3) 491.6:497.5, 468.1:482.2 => 1.26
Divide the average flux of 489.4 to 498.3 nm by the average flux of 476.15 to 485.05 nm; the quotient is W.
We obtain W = 1.1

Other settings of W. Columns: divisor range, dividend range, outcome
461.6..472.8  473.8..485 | 1.05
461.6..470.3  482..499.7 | 1.14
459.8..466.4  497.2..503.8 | 1.27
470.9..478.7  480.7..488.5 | 1.09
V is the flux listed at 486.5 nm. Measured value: 11.3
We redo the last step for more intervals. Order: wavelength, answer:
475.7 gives 10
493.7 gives 12.7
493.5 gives 13.5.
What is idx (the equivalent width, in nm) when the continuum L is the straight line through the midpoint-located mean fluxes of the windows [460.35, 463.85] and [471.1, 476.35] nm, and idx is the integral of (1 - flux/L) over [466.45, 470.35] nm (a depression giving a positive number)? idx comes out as -0.14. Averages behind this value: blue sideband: 10.2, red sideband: 10.2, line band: 10.6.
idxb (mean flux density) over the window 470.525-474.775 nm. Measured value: 10.2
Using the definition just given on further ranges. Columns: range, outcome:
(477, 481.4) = 11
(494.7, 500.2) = 13.1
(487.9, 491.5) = 10.6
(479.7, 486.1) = 11.4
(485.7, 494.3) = 11.6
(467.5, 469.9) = 10.6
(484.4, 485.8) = 10.9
